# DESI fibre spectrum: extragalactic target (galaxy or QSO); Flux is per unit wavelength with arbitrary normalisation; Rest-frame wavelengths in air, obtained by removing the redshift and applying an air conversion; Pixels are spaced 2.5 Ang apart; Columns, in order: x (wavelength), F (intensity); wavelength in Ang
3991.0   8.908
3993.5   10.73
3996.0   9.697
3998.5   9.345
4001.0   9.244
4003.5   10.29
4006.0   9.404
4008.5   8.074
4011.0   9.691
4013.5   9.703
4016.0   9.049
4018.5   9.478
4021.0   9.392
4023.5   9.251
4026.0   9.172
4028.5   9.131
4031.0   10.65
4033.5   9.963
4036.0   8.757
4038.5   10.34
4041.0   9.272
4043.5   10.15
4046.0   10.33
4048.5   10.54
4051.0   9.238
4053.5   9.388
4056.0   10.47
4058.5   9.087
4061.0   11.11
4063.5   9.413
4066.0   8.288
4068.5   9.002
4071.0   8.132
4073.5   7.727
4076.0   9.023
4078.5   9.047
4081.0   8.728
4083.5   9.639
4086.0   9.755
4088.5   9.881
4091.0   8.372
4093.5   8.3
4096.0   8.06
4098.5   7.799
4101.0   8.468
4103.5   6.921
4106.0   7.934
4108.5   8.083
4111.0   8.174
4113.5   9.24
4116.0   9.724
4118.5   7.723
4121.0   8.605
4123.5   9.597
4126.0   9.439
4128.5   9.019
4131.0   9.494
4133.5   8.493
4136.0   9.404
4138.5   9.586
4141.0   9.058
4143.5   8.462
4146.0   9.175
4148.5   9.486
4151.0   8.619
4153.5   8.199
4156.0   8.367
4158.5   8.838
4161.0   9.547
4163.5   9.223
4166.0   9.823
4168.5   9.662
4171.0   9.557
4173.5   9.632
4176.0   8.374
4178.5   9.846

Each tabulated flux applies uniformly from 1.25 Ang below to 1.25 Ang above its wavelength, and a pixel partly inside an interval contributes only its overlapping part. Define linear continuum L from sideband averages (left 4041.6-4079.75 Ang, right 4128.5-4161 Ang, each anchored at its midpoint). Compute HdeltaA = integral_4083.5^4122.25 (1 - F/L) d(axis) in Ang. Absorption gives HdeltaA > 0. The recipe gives 2.8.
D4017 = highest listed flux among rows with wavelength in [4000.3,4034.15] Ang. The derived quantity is 10.65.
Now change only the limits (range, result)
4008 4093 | 11.11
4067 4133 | 9.881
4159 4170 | 9.823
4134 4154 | 9.586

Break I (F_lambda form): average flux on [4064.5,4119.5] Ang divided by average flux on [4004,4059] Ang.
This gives 0.9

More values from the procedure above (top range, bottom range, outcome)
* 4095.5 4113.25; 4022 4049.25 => 0.82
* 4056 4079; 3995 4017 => 0.96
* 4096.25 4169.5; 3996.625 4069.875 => 0.92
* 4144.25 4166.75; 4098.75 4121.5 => 1.09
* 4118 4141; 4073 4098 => 1.03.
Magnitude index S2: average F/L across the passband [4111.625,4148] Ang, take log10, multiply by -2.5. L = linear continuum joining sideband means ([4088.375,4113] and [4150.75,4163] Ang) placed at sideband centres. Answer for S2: -0.07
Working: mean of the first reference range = 8.15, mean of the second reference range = 8.75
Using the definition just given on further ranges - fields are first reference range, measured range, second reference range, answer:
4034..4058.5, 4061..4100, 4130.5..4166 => 0.08 mag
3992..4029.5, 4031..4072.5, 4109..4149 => -0.04 mag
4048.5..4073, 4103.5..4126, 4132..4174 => 0.08 mag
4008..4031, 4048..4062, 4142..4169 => -0.08 mag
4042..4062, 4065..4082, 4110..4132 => 0.13 mag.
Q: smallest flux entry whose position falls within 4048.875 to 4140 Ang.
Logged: 6.921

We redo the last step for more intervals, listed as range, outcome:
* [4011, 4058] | 8.757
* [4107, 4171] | 7.723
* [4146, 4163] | 8.199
